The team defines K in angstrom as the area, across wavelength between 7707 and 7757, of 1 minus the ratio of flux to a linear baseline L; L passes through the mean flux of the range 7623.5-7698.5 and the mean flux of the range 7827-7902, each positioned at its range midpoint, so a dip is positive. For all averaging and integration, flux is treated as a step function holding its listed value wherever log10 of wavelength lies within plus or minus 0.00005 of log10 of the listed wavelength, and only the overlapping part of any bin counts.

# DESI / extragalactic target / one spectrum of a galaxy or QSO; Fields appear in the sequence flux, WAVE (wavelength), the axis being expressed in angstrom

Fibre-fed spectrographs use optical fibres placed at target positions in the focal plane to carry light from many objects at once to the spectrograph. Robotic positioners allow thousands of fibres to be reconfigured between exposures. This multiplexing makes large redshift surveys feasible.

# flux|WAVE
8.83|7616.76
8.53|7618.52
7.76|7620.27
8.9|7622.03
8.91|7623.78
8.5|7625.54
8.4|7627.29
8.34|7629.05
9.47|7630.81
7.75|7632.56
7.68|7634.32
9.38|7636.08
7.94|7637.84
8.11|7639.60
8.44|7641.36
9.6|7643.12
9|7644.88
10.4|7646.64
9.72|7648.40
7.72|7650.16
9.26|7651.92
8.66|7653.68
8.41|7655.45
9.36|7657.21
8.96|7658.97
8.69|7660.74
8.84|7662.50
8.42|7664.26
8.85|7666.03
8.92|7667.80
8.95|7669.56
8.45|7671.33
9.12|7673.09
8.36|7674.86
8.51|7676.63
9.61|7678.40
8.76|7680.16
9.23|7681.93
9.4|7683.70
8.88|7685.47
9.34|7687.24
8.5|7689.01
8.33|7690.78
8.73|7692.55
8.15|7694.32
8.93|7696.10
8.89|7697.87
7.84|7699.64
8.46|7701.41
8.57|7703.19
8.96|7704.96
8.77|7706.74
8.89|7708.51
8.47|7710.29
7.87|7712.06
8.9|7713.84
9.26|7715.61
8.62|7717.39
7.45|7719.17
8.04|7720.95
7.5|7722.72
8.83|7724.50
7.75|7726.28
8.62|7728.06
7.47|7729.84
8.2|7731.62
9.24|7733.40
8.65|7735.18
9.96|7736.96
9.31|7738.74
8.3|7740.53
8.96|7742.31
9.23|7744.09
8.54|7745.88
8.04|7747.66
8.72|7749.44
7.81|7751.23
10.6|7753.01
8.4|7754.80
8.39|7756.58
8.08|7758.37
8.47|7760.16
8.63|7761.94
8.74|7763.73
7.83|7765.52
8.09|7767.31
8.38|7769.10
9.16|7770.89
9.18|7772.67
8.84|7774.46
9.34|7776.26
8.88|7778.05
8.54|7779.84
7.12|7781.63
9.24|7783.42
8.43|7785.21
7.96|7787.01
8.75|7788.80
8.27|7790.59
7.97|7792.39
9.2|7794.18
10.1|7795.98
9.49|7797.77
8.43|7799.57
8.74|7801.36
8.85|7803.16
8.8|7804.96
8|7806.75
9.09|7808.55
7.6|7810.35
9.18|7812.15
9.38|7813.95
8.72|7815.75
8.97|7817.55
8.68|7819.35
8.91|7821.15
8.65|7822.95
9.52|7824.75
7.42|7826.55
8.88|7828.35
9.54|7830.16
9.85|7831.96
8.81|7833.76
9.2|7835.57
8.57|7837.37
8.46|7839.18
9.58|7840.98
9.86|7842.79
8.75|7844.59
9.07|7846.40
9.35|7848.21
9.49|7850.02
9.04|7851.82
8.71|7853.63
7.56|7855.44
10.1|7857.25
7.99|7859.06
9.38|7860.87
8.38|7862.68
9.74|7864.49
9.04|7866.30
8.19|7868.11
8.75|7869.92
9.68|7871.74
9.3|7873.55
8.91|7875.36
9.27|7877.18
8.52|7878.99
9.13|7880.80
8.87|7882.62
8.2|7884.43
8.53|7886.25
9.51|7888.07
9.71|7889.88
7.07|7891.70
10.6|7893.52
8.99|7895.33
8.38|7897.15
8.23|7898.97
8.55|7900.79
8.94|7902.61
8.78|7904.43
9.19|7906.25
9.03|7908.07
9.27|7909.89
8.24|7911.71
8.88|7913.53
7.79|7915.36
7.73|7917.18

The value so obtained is 1.53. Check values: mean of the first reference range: 8.79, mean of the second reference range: 8.96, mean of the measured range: 8.58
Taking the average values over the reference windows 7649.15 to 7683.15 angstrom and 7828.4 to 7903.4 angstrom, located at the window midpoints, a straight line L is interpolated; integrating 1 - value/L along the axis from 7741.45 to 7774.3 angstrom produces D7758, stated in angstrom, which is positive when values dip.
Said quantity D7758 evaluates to 0.93 angstrom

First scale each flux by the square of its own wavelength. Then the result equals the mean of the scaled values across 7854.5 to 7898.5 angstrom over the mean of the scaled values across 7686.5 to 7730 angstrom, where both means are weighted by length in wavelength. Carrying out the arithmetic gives 1.1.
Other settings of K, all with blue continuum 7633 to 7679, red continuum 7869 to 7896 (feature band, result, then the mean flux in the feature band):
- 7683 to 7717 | 0.6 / 8.69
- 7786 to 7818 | 0.7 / 8.74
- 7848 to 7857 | 0.1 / 8.88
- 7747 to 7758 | 0.3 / 8.65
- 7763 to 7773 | 0.4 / 8.53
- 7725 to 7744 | 0.4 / 8.67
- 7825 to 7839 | 0.1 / 8.9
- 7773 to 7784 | 0.3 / 8.67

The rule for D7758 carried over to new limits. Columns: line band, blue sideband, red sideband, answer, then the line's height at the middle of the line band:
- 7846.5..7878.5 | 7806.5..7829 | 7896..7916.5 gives -1.1 angstrom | 8.68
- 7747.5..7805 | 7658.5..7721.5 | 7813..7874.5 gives 1.3 angstrom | 8.86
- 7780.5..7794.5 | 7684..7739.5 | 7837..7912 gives 0.6 angstrom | 8.74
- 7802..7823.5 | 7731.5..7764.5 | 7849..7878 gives 0.3 angstrom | 8.88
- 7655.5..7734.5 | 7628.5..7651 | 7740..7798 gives 0.7 angstrom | 8.7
